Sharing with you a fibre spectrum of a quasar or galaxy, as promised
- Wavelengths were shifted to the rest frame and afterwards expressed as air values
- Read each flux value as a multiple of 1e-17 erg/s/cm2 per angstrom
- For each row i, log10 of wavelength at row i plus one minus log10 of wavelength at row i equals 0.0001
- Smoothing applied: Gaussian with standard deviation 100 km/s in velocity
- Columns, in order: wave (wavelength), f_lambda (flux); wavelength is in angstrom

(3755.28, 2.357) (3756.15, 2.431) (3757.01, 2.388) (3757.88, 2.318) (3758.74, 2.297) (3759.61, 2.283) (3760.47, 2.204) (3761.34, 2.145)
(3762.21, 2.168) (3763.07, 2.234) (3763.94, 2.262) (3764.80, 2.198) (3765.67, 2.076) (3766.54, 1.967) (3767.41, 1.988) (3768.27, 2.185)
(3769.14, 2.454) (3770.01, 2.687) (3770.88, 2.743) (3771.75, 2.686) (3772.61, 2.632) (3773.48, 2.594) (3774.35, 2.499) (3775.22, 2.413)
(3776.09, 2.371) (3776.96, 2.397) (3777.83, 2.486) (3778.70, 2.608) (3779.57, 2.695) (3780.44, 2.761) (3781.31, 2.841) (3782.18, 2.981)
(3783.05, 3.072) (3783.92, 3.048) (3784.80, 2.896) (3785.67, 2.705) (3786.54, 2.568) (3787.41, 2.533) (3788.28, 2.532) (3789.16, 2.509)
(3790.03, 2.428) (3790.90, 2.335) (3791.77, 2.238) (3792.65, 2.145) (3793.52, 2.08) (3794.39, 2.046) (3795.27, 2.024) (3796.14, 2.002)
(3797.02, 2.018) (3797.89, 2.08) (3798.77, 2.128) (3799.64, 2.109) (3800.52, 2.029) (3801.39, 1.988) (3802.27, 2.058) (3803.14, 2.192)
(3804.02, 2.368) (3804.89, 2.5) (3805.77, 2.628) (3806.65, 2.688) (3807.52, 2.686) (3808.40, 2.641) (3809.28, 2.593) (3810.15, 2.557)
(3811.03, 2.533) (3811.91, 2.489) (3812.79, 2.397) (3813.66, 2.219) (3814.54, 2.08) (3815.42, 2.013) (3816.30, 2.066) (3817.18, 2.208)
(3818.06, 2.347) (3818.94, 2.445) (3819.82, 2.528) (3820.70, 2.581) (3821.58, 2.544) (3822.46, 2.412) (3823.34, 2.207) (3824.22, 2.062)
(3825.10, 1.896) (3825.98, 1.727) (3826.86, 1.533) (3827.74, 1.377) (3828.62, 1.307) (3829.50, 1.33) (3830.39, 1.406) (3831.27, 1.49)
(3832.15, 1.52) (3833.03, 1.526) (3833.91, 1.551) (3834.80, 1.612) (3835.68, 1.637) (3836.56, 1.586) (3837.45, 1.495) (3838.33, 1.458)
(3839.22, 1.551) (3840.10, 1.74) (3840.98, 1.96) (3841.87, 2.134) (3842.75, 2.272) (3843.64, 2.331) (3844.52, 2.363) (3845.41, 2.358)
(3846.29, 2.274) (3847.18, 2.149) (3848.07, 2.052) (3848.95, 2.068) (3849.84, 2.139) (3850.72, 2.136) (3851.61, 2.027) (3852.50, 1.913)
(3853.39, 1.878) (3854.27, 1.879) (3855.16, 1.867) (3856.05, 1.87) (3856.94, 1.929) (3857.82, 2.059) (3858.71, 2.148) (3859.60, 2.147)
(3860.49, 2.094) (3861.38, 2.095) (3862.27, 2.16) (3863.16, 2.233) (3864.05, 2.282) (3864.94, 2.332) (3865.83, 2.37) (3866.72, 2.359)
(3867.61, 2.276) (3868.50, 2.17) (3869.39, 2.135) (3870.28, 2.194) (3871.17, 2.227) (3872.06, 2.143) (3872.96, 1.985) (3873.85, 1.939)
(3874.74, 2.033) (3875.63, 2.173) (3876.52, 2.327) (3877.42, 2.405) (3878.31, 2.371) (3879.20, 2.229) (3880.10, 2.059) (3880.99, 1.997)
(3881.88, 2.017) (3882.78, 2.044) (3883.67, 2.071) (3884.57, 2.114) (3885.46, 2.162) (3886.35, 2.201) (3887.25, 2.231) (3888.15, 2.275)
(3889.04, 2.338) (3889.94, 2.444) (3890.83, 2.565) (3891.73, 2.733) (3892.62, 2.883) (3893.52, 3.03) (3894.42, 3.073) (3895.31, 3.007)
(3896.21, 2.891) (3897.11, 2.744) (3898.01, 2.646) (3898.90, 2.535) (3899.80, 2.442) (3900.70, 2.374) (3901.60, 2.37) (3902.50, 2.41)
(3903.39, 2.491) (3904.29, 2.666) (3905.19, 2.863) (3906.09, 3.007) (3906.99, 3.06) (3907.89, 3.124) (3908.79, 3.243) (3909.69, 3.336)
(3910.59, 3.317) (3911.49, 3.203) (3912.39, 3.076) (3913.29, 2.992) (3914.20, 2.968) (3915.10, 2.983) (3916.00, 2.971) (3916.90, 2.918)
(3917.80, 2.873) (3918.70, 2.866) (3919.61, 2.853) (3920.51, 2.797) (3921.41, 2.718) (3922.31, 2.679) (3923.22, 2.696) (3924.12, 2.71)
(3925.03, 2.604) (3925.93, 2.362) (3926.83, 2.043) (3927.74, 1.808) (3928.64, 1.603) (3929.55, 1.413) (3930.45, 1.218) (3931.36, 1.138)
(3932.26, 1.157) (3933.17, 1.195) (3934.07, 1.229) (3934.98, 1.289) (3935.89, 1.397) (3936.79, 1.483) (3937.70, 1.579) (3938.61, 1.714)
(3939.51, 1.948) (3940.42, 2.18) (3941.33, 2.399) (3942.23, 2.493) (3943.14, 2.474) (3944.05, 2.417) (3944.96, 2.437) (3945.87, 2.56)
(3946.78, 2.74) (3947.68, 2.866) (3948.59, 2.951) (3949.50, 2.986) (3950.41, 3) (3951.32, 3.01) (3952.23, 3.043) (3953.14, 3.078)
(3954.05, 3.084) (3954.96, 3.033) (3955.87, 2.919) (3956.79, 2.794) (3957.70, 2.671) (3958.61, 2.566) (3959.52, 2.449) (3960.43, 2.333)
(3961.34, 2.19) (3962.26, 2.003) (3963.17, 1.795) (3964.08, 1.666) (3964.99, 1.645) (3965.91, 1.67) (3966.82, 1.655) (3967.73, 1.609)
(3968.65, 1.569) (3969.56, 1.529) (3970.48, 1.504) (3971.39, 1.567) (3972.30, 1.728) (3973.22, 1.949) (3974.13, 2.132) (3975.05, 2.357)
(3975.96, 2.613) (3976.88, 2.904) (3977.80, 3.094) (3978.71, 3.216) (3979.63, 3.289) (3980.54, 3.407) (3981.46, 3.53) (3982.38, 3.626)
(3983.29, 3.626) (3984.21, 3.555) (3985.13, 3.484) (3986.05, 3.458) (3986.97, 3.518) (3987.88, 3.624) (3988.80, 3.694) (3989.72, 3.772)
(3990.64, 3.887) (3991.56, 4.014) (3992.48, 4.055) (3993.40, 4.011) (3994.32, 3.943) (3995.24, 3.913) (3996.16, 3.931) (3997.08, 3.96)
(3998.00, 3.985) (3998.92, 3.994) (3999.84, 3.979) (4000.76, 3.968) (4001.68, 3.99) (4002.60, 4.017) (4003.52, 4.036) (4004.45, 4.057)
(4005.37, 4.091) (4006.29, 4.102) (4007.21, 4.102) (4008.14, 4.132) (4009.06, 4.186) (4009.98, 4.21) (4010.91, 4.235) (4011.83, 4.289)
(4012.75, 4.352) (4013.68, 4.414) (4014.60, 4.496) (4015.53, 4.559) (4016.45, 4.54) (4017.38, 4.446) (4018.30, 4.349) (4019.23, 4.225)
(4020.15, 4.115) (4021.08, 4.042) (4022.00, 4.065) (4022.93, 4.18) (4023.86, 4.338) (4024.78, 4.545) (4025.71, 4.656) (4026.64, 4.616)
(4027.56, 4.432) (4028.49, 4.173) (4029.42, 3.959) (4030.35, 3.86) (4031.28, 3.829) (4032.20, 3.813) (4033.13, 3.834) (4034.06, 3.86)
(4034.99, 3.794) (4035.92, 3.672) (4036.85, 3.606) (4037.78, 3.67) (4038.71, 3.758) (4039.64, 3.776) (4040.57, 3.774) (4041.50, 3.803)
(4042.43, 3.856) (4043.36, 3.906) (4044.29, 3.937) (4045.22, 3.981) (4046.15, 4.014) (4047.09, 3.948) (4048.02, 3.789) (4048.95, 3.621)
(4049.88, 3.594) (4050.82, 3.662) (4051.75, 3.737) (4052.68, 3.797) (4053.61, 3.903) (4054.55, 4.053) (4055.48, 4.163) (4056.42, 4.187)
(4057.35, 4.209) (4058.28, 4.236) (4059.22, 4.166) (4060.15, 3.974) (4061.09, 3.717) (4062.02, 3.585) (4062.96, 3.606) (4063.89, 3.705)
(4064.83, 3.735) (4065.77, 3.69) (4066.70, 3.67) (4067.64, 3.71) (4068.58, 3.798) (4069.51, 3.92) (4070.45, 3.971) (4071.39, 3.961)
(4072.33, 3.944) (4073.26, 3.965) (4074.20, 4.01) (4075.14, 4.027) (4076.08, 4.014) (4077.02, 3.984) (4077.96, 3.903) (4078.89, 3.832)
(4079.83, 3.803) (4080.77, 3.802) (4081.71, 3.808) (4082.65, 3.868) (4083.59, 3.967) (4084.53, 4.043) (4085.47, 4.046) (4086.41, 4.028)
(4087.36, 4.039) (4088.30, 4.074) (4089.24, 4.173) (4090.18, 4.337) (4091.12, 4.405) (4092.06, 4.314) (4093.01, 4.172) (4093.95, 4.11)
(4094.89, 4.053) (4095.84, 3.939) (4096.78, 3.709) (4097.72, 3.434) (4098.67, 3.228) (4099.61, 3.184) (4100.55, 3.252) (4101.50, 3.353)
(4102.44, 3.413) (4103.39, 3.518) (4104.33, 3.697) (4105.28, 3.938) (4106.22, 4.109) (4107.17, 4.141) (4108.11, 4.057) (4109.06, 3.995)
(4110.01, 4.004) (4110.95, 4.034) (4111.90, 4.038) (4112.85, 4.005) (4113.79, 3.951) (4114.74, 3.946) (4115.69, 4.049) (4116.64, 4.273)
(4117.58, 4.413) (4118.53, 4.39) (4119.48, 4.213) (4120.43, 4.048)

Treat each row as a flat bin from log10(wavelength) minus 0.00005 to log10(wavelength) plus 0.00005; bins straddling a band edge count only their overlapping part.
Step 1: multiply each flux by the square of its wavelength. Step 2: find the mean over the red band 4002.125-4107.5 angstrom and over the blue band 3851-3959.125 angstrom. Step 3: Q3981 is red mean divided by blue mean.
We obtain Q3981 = 1.78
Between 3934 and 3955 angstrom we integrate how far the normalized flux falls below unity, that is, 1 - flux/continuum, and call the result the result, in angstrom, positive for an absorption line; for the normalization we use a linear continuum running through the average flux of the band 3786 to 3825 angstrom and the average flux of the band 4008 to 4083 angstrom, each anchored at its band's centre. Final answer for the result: 5.7 angstrom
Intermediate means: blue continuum 2.31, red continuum 3.99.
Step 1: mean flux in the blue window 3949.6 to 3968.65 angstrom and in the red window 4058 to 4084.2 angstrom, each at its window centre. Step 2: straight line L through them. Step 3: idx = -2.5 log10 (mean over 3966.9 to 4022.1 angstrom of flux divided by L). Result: -0.228 mag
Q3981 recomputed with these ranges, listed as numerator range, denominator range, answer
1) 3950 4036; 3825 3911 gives 1.67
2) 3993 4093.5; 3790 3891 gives 2.11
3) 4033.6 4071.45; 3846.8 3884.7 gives 1.99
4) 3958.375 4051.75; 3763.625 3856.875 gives 1.79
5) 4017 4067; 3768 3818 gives 1.85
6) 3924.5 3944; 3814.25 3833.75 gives 0.97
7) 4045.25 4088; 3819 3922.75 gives 1.87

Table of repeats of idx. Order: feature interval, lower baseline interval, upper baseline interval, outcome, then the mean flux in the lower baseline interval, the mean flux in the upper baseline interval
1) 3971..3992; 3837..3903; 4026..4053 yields 0.06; 2.22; 3.87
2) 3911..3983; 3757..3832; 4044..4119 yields 0.31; 2.3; 3.91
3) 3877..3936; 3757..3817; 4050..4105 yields 0.22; 2.39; 3.87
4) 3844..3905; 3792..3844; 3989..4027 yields 0.18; 2.05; 4.16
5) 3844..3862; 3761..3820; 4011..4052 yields 0.33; 2.39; 4.05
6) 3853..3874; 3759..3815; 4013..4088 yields 0.33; 2.4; 3.98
